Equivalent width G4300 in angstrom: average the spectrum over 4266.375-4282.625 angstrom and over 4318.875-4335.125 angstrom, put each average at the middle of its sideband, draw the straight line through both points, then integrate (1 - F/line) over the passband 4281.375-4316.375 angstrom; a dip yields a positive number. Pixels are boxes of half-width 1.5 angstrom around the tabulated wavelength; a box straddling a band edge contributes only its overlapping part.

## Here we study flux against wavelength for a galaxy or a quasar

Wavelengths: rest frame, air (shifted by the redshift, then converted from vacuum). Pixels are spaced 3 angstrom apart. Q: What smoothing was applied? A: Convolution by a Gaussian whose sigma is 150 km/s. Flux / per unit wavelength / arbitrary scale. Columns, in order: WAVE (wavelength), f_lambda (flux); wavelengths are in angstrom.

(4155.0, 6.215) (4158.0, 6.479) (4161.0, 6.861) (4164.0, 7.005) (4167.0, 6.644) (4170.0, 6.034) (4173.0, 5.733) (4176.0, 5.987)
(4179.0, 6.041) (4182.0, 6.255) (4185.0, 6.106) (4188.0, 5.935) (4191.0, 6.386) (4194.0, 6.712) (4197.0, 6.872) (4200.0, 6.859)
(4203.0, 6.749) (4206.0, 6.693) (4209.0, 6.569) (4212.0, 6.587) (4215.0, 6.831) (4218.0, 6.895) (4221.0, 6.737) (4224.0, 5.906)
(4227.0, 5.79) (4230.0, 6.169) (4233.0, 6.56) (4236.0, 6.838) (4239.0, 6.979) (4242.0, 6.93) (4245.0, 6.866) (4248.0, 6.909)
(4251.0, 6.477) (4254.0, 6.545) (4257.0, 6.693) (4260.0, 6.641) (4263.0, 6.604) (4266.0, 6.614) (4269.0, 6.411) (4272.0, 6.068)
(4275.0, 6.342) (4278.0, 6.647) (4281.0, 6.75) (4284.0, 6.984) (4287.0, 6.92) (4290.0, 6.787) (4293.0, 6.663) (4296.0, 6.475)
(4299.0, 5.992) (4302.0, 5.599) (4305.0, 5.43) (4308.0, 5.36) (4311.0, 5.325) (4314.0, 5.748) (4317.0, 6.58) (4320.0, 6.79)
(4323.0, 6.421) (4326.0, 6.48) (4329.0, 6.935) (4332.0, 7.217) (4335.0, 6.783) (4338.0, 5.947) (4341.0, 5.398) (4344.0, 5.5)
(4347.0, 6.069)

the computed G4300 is 2.38 angstrom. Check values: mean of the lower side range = 6.46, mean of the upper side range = 6.77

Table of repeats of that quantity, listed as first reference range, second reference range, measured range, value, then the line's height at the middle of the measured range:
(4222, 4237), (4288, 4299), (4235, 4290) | -2.3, 6.41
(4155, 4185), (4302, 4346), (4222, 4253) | -1.6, 6.23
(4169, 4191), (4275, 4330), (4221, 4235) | -0.1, 6.15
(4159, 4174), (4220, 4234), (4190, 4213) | -1.3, 6.32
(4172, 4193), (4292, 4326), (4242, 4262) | -2.1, 6.06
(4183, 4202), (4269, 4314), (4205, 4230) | -0.2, 6.42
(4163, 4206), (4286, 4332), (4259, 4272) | -0.4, 6.3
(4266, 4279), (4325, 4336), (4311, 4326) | 1.1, 6.77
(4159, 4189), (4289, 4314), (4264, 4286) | -2.1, 6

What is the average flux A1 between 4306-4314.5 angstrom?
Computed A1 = 5.44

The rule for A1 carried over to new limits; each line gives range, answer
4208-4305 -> 6.54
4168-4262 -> 6.49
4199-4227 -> 6.6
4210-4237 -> 6.47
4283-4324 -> 6.21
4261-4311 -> 6.32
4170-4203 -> 6.3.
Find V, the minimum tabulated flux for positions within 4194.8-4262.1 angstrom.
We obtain 5.79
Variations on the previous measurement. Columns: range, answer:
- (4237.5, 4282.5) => 6.068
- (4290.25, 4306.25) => 5.43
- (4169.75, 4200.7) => 5.733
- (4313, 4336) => 5.748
